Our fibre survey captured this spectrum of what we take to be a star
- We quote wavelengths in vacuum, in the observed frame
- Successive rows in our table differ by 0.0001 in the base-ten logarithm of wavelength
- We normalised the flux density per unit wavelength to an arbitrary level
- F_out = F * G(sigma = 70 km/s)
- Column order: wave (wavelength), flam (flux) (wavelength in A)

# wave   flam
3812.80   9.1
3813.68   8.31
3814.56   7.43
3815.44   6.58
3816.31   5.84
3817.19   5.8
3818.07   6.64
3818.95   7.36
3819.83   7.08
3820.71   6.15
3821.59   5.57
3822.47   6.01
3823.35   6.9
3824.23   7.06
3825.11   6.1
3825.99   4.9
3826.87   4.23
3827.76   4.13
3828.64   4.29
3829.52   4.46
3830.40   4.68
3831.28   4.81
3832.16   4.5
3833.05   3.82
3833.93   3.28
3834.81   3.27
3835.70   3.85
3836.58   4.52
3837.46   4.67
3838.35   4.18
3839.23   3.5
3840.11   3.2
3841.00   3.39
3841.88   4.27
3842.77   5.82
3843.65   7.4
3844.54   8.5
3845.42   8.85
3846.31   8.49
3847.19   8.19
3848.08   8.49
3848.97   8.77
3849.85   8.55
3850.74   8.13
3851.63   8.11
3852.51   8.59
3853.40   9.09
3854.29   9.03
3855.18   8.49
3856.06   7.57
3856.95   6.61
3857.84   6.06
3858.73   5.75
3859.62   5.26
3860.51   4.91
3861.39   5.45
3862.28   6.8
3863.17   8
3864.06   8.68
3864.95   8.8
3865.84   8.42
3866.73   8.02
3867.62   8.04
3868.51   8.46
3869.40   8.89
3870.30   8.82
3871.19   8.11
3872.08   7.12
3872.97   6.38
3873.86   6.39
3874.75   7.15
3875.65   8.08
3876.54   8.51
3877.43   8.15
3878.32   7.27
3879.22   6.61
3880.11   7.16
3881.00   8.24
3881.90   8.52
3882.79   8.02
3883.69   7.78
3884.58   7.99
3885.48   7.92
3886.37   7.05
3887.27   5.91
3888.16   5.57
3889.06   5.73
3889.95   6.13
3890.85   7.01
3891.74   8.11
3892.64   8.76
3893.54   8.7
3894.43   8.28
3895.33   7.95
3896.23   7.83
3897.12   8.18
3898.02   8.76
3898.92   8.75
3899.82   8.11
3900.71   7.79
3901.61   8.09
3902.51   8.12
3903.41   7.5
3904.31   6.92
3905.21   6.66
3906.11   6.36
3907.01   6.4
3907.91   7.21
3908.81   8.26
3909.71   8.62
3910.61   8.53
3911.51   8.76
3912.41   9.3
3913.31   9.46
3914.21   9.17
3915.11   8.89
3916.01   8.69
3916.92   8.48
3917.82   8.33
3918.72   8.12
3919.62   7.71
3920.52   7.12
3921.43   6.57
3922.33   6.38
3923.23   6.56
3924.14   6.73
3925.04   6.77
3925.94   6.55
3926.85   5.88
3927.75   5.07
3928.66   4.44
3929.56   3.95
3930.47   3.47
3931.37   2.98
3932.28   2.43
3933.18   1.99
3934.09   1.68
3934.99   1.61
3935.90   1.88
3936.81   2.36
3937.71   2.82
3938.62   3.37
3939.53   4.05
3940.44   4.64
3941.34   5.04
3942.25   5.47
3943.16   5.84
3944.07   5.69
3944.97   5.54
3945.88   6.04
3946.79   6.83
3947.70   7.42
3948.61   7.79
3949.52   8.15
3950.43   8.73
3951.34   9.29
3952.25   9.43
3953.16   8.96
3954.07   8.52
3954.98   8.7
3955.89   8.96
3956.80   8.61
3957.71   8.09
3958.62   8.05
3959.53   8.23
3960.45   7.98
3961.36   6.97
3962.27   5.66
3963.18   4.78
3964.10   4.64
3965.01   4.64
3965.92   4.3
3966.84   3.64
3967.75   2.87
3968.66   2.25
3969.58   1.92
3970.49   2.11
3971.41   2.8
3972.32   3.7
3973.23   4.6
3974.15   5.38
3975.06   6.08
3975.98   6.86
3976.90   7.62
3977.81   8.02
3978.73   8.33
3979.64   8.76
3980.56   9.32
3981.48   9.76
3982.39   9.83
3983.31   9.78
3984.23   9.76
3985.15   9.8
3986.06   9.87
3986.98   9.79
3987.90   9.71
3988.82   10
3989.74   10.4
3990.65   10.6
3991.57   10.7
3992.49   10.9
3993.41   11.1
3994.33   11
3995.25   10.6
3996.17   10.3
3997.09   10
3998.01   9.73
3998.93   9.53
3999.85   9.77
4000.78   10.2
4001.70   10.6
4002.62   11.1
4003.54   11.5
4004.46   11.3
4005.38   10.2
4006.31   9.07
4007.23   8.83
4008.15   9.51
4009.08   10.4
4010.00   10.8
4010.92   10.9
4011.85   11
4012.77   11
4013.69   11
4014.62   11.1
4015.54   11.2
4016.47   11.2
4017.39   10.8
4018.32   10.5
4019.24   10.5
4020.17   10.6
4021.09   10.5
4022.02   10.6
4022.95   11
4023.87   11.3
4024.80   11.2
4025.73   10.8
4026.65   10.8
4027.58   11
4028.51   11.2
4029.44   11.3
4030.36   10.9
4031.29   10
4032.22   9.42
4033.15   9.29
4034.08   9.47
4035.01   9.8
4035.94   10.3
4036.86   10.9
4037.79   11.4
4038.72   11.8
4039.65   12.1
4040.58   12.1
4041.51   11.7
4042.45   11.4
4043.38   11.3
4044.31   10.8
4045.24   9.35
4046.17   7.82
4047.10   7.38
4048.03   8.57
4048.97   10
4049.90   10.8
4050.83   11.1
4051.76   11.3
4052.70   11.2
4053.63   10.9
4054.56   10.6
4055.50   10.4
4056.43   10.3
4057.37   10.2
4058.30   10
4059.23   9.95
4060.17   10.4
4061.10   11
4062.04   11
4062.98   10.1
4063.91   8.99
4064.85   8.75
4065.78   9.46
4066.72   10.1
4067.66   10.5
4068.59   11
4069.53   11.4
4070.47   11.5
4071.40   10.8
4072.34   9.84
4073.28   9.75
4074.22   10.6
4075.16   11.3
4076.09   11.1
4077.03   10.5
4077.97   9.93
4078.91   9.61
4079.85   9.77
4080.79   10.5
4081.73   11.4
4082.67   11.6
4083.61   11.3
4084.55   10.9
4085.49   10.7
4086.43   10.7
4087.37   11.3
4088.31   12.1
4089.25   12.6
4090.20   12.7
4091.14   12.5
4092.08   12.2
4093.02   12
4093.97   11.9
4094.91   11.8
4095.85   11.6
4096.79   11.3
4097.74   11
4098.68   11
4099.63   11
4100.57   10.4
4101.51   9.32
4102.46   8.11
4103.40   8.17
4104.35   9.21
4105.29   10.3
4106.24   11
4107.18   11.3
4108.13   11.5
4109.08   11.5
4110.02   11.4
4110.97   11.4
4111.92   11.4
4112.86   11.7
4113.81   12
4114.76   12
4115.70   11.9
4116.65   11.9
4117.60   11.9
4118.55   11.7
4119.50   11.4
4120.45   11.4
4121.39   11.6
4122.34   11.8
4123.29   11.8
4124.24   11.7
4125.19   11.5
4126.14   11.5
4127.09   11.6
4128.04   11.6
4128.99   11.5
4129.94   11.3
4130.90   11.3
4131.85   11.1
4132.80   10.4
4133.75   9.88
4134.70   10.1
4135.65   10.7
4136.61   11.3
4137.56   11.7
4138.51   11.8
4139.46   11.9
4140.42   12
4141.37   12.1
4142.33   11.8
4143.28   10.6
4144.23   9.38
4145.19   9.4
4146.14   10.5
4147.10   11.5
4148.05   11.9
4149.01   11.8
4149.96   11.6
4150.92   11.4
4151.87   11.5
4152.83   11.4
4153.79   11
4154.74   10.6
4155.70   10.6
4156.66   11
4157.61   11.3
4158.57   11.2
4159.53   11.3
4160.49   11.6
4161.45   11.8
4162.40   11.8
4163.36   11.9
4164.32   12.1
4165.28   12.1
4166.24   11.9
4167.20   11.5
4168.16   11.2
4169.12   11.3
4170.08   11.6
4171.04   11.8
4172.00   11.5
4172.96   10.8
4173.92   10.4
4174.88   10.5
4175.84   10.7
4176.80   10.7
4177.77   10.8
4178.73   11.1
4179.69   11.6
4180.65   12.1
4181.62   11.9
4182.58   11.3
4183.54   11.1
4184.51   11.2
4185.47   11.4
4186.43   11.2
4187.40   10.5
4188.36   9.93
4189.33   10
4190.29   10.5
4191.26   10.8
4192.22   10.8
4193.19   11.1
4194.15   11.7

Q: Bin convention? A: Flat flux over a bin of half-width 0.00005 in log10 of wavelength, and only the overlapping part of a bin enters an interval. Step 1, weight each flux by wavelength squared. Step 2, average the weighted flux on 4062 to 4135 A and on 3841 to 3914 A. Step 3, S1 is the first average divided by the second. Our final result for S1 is 1.61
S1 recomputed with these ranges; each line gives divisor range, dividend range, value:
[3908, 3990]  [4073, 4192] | 1.86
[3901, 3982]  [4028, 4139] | 1.85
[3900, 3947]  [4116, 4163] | 2.06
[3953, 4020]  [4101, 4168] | 1.40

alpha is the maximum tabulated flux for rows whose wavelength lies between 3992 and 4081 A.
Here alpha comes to 12.1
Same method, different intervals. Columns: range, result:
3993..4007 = 11.5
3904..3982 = 9.76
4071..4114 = 12.7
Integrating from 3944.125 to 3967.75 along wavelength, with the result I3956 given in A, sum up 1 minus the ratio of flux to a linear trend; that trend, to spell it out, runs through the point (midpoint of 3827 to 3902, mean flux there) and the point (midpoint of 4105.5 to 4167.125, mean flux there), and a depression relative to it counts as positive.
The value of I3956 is 3.7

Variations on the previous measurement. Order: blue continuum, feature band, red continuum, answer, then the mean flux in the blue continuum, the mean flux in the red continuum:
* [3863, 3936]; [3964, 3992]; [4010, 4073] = 6.3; 7.16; 10.5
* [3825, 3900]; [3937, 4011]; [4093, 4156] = 8.0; 6.87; 11.2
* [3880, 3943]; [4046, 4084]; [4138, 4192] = -3.7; 6.61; 11.2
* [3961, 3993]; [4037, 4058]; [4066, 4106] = -2.4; 7.05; 10.8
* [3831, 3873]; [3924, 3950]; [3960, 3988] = 7.4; 6.72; 6.46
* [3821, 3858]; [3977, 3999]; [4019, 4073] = -1.5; 6.06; 10.5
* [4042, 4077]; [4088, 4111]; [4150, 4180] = -0.9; 10.3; 11.3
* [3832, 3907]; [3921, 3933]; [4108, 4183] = 4.3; 7.12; 11.4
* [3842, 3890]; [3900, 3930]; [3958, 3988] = -1.1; 7.56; 6.57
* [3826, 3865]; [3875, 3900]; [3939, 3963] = -4.2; 6.13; 7.22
